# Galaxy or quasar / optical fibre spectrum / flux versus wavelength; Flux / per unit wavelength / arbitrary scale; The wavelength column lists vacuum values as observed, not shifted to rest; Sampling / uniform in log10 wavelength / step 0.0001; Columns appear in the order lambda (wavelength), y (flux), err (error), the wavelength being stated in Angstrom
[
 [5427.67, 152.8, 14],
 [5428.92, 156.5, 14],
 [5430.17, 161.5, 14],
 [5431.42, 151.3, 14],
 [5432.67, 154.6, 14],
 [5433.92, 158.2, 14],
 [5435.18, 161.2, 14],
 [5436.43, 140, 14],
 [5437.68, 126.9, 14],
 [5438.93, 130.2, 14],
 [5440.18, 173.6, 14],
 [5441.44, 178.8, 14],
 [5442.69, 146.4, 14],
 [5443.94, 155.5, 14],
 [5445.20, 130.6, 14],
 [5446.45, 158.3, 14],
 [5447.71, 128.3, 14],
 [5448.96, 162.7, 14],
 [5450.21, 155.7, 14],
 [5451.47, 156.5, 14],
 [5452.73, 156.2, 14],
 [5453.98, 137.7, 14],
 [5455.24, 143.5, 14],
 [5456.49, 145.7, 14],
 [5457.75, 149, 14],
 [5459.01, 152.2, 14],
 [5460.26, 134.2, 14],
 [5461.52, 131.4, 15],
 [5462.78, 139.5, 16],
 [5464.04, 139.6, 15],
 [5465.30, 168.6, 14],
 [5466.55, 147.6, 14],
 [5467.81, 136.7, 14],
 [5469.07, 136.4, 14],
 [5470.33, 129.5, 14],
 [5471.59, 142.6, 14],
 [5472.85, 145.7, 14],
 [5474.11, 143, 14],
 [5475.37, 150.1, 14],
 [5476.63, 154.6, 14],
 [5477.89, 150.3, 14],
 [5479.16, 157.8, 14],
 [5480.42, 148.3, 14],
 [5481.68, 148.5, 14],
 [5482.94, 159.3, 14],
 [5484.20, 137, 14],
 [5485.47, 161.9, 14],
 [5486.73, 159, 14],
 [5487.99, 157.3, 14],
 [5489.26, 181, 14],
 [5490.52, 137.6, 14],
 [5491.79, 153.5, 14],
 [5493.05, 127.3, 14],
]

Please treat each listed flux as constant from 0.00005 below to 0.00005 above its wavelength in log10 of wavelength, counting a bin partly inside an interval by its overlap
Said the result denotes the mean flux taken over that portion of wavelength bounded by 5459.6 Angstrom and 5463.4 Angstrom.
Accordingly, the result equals 135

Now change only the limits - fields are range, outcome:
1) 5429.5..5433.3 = 156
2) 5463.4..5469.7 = 146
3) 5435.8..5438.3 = 134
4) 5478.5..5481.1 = 153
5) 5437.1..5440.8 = 144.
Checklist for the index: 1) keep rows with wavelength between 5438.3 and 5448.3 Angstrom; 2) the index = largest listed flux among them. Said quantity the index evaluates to 178.8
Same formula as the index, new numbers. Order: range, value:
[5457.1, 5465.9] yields 168.6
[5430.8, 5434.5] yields 158.2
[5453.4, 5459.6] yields 152.2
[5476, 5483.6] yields 159.3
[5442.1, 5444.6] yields 155.5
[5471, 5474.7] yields 145.7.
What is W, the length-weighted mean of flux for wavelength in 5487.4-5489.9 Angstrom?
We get 169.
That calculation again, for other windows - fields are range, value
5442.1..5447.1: 148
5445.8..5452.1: 152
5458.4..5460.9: 143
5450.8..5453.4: 156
